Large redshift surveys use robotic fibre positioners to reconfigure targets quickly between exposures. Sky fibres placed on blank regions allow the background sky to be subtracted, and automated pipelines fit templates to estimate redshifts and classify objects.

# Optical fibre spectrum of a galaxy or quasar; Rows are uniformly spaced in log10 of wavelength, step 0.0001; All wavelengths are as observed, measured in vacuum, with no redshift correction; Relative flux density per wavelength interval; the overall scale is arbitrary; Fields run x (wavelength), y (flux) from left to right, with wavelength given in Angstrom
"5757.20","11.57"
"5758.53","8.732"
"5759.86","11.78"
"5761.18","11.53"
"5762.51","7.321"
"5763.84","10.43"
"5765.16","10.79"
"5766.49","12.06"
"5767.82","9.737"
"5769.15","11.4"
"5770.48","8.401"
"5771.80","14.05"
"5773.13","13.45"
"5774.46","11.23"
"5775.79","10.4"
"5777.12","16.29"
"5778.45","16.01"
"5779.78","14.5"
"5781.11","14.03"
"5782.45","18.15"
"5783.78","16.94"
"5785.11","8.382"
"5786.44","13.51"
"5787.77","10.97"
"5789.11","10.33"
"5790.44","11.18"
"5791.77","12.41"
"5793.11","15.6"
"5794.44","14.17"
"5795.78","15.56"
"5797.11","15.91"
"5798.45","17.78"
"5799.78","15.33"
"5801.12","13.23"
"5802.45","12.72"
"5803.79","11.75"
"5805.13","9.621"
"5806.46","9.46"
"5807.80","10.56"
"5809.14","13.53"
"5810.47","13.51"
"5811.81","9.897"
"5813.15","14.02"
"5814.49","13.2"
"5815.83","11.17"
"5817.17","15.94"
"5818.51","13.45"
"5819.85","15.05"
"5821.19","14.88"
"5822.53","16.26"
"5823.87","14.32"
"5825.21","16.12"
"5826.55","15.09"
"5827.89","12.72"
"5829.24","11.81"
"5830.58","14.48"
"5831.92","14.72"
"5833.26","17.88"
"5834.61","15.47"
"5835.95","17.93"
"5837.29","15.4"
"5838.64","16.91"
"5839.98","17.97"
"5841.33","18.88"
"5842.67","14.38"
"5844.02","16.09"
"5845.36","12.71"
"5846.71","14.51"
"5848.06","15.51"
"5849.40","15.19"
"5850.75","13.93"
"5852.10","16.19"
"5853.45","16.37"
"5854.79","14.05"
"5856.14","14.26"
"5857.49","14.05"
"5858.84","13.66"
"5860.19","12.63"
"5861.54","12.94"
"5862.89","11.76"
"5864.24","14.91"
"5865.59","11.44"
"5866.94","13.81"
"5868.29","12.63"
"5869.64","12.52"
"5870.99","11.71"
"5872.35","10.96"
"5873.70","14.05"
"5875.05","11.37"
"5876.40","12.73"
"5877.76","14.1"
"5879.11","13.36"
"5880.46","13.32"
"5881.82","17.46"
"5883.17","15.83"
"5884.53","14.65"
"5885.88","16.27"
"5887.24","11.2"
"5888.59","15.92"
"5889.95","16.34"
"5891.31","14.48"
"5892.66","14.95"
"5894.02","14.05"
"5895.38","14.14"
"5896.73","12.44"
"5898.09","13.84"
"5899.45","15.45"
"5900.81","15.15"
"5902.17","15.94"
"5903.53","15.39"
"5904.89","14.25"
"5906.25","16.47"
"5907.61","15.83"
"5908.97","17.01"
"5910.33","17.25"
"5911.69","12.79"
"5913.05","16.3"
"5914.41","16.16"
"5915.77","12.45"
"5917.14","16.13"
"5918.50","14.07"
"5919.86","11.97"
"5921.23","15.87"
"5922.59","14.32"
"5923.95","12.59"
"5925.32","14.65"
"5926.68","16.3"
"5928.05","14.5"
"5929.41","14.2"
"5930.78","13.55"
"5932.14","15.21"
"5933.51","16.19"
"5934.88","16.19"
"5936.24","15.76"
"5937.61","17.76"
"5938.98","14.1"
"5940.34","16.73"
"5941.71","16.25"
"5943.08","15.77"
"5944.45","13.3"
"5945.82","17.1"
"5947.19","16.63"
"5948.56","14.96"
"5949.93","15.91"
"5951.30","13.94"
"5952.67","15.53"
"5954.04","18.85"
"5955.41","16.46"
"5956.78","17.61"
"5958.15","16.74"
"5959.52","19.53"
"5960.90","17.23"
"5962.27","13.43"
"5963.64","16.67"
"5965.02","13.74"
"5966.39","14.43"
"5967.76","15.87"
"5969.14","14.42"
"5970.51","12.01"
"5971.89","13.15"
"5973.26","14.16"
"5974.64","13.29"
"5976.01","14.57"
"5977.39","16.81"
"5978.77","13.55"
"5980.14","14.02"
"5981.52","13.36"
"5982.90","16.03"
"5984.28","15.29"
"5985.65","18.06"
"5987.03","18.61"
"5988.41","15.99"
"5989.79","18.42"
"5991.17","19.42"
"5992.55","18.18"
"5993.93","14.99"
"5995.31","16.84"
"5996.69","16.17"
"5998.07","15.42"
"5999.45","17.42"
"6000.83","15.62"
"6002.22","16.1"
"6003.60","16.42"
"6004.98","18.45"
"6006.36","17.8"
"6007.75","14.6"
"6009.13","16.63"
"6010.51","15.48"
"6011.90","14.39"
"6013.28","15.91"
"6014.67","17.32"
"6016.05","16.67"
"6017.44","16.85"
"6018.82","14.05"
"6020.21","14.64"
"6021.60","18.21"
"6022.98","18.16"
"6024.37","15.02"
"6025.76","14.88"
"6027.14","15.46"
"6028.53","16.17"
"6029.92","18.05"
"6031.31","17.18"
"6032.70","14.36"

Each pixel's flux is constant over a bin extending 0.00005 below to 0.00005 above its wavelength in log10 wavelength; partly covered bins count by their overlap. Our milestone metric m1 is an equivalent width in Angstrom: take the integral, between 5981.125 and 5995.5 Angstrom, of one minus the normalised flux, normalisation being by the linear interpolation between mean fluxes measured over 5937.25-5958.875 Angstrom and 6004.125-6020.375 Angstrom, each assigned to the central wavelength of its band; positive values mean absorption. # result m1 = -0.71 Angstrom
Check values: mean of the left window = 16.1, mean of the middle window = 16.9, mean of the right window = 16.1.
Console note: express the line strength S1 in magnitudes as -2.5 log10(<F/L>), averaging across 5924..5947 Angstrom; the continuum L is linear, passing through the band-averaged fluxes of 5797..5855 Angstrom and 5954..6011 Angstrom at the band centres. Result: 0.01 mag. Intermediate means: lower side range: 14.4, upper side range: 16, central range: 15.4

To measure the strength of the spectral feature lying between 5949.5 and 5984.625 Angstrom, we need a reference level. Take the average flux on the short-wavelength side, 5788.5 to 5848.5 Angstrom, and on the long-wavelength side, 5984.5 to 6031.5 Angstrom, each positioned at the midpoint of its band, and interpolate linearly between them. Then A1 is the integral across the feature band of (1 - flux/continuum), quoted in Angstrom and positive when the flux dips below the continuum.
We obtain 1.7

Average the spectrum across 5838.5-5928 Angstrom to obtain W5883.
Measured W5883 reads 14.5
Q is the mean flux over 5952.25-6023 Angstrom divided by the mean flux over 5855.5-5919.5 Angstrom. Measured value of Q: 1.1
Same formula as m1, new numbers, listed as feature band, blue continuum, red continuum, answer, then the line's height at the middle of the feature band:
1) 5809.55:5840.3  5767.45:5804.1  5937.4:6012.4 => -1.66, 13.9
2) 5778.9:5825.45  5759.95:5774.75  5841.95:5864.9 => -4.57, 12.3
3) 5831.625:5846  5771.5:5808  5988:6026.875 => -2.26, 14.1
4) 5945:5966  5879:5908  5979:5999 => -0.47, 15.9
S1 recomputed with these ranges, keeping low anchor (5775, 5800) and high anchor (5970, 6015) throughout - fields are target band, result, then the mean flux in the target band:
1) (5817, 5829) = -0.03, 14.7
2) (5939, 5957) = -0.03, 16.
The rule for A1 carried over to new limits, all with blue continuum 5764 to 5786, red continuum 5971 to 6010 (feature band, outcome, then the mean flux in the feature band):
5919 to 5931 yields 0.6 Angstrom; 14.2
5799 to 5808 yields 0.9 Angstrom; 12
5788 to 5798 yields -0.4 Angstrom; 13.6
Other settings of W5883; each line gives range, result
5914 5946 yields 15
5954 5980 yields 15.3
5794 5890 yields 14.1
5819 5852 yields 15.3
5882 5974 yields 15.2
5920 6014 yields 15.7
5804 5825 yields 13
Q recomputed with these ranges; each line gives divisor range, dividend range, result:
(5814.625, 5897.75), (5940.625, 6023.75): 1.11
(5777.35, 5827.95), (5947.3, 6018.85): 1.17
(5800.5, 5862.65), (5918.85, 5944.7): 1.06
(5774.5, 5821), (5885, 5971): 1.14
